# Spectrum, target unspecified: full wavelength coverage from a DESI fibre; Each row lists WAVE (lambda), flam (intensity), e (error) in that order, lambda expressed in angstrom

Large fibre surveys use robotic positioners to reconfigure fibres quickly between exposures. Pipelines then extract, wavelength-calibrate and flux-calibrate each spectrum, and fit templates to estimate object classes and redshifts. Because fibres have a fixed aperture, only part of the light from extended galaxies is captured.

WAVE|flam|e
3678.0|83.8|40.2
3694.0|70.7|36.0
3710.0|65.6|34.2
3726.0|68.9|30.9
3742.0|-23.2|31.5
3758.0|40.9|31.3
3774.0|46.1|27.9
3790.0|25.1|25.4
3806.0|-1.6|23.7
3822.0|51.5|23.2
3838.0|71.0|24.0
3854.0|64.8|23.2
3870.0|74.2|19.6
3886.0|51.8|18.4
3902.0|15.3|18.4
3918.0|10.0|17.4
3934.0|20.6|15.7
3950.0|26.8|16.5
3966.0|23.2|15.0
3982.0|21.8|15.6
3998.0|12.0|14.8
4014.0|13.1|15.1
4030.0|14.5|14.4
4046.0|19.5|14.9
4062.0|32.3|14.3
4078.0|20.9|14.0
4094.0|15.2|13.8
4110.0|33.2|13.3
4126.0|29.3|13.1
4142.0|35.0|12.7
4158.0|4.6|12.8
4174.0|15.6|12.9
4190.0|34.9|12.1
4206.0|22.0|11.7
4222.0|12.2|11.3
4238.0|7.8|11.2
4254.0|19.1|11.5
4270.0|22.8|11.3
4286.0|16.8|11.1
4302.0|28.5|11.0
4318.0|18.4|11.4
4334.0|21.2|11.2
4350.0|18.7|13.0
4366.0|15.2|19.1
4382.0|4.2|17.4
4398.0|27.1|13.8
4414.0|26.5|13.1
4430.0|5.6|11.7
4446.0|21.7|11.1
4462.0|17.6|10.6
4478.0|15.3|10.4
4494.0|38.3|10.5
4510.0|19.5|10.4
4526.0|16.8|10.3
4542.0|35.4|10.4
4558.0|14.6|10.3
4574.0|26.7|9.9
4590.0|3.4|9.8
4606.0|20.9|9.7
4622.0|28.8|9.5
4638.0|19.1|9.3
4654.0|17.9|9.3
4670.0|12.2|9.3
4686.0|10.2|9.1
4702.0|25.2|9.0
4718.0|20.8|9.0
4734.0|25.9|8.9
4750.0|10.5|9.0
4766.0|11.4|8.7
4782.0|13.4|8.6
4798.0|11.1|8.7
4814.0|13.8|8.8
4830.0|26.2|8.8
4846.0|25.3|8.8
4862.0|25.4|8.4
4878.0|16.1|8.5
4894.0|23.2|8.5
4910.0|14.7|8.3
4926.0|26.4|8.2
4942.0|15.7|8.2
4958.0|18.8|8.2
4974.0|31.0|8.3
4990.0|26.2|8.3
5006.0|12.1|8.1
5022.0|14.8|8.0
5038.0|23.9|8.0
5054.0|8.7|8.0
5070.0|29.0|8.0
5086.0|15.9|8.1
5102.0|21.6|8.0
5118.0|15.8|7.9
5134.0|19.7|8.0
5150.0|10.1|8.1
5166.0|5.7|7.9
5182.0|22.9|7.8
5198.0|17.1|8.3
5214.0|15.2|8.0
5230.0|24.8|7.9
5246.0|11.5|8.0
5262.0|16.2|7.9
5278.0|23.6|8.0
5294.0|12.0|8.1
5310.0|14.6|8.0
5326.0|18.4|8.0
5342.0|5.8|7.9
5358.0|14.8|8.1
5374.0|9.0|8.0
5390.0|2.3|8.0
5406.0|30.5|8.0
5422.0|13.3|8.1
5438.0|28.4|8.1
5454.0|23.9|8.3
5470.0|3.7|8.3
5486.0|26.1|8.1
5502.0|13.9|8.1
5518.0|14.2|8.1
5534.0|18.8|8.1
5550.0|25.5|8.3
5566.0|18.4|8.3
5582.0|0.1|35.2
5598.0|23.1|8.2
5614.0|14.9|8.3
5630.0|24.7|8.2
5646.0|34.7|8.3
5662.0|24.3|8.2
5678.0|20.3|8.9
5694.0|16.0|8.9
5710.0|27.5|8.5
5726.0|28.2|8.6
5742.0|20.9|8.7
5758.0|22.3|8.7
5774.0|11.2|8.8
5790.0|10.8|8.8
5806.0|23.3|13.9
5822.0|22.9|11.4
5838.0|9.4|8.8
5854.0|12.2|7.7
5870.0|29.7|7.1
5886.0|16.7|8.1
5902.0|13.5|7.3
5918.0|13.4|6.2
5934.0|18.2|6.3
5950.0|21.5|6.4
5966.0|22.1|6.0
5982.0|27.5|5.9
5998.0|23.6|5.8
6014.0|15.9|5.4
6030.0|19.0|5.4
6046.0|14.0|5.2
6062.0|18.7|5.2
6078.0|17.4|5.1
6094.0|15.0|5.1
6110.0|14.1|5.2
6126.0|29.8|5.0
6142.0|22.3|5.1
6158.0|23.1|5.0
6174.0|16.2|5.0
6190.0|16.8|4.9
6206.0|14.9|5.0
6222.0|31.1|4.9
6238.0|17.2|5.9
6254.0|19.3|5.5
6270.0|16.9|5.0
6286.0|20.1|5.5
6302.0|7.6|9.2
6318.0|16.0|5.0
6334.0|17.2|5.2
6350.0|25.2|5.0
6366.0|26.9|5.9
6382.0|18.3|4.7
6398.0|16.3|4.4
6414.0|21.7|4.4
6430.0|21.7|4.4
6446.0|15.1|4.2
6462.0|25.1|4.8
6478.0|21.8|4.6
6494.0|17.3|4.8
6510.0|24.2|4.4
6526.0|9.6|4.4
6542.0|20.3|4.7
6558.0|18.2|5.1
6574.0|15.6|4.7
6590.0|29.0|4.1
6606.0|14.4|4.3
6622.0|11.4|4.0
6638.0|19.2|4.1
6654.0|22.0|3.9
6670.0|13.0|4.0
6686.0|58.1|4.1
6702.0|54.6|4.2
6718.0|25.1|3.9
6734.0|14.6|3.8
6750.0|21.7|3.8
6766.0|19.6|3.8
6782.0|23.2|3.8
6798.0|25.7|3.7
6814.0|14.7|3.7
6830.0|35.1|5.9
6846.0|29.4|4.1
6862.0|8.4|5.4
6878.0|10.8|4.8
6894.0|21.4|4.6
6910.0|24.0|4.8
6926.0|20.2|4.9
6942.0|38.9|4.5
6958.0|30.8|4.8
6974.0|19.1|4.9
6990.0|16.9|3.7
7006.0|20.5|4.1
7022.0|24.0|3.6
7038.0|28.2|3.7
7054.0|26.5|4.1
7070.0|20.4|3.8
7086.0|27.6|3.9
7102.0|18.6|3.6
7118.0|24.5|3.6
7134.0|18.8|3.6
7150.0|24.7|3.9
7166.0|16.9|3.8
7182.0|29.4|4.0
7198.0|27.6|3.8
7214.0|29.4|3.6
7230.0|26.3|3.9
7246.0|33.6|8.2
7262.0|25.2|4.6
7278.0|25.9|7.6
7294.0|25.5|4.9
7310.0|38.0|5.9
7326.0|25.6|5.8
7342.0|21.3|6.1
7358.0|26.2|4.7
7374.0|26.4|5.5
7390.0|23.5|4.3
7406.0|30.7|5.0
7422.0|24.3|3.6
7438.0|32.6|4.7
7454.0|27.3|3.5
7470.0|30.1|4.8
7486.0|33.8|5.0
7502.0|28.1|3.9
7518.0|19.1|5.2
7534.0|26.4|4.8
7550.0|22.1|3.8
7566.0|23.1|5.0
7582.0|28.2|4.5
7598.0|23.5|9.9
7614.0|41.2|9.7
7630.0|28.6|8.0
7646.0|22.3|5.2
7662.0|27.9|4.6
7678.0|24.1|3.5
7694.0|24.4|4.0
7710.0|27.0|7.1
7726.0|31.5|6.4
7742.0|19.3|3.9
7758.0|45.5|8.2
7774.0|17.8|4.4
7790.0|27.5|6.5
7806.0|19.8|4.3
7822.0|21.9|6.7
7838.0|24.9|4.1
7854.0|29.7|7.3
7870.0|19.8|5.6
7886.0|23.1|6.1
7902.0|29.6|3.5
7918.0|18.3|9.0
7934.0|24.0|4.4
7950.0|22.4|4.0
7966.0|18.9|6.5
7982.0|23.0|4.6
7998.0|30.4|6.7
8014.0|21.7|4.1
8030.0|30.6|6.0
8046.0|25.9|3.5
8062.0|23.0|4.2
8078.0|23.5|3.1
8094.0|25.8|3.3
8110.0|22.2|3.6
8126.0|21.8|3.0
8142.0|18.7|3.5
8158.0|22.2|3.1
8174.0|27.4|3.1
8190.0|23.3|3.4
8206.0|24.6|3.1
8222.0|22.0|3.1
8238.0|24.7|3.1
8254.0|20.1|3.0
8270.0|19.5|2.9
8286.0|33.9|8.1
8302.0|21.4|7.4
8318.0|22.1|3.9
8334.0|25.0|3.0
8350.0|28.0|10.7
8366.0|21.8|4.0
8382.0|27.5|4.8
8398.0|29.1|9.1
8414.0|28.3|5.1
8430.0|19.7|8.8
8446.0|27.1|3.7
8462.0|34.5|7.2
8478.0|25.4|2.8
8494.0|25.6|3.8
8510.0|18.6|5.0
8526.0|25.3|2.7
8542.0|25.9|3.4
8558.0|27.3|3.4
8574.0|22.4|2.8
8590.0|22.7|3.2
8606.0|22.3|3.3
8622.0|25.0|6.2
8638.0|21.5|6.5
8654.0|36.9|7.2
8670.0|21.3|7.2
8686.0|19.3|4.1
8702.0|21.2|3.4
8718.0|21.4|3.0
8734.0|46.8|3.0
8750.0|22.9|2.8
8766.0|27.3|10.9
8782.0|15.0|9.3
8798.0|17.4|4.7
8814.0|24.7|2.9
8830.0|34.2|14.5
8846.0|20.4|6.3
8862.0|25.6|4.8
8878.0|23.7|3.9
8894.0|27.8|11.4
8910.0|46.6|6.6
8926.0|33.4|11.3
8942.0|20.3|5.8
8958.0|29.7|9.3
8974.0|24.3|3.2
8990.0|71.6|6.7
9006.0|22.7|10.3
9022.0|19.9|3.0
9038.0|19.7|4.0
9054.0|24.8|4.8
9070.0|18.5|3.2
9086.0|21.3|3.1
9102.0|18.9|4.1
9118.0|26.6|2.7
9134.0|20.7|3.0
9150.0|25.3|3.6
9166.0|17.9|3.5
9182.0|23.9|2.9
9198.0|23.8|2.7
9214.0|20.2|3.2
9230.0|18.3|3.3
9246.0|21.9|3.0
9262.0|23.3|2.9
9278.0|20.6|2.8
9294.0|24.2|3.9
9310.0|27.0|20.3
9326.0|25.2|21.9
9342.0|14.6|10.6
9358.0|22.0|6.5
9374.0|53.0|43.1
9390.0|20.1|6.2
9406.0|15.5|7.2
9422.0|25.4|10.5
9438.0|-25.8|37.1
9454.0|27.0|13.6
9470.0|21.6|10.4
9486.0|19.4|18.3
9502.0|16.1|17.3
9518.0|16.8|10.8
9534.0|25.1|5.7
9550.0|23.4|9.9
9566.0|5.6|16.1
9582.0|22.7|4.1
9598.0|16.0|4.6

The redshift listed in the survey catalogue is 0.795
